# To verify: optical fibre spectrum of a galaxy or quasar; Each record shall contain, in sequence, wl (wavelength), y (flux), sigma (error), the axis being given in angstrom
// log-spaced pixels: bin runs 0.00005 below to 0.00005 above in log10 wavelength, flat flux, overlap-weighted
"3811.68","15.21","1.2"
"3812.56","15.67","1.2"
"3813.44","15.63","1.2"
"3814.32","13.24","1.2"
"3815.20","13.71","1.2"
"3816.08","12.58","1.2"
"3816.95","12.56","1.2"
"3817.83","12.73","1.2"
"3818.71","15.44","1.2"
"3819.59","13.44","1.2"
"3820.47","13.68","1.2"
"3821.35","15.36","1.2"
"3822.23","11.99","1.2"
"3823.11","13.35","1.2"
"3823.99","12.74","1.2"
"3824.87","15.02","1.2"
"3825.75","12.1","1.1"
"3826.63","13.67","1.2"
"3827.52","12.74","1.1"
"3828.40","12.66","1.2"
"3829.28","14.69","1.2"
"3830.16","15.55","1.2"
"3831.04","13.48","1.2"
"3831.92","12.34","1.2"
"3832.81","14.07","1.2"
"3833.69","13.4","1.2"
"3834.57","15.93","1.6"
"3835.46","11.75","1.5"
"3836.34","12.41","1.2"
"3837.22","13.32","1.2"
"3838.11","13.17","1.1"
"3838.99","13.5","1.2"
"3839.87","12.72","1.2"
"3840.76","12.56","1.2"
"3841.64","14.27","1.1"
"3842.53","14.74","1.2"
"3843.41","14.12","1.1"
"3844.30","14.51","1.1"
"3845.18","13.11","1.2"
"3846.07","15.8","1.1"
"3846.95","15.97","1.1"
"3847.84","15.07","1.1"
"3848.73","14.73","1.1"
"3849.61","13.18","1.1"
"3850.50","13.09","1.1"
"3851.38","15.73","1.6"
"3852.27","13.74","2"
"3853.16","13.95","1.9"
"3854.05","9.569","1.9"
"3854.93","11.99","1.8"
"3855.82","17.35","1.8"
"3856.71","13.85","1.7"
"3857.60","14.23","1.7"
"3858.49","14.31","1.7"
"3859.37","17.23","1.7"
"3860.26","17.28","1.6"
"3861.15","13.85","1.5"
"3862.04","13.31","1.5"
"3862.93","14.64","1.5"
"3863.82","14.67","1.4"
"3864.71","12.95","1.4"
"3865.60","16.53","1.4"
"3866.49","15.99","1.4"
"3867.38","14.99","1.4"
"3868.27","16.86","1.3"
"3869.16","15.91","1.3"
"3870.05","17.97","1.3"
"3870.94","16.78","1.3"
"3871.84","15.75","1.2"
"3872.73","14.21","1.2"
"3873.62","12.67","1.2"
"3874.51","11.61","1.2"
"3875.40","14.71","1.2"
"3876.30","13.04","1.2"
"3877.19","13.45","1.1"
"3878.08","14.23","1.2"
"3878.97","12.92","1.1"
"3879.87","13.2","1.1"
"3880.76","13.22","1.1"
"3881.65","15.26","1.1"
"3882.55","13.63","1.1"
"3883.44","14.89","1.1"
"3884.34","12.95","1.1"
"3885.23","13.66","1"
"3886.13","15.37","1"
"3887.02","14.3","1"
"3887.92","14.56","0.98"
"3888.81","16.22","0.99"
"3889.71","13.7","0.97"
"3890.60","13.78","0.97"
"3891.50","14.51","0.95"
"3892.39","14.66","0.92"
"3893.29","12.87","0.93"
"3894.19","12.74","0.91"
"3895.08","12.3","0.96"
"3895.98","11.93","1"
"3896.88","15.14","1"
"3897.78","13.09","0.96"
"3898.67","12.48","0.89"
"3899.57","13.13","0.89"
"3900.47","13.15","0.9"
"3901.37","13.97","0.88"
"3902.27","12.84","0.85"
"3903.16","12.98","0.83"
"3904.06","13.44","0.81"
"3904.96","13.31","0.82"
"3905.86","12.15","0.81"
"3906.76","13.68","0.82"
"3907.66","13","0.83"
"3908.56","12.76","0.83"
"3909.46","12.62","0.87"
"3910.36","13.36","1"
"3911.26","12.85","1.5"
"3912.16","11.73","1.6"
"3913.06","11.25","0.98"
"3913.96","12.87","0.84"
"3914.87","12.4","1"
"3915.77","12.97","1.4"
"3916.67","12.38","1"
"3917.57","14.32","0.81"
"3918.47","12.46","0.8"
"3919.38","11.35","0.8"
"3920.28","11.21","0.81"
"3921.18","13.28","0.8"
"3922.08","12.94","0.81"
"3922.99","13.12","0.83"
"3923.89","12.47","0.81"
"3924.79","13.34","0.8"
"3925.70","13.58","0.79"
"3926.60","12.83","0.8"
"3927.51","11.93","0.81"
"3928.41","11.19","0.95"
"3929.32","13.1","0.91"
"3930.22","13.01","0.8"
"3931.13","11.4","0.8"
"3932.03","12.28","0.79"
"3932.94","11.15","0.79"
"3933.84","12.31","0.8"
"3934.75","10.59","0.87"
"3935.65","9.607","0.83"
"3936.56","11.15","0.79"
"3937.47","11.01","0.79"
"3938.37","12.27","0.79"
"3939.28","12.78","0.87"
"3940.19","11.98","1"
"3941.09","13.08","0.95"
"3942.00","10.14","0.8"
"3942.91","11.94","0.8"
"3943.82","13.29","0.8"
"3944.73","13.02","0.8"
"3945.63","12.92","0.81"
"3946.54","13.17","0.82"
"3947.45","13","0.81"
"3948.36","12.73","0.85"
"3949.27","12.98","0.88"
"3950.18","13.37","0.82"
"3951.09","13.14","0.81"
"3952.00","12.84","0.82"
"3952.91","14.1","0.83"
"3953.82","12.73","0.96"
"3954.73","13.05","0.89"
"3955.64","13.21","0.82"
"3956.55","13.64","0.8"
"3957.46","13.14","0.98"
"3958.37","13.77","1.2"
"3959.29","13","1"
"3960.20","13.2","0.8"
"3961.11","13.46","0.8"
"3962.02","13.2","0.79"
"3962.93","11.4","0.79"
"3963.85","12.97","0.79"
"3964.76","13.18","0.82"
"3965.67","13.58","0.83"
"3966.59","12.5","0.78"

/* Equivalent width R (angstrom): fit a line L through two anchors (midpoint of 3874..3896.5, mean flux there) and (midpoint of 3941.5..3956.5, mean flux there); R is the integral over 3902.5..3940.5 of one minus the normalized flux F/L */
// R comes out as 2.5 angstrom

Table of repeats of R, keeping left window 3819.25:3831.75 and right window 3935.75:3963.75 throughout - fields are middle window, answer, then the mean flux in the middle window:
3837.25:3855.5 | -0.5 angstrom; 13.8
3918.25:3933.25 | 0.6 angstrom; 12.4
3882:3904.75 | -1.0 angstrom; 13.7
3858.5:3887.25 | -3.0 angstrom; 14.6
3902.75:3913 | 0.1 angstrom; 12.8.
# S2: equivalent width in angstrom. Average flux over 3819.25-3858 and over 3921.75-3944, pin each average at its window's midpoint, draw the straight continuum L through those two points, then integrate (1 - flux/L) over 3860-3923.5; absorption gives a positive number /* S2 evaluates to -4.4 angstrom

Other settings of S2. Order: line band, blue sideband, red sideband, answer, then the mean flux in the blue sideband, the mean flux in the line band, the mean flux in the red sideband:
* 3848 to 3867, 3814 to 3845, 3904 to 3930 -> -1.6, 13.5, 14.4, 12.7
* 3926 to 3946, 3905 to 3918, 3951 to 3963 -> 1.6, 12.8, 12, 13.2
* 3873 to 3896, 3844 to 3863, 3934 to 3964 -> 0.1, 14.4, 13.7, 12.6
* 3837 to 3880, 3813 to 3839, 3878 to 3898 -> -2.0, 13.5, 14.4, 13.9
